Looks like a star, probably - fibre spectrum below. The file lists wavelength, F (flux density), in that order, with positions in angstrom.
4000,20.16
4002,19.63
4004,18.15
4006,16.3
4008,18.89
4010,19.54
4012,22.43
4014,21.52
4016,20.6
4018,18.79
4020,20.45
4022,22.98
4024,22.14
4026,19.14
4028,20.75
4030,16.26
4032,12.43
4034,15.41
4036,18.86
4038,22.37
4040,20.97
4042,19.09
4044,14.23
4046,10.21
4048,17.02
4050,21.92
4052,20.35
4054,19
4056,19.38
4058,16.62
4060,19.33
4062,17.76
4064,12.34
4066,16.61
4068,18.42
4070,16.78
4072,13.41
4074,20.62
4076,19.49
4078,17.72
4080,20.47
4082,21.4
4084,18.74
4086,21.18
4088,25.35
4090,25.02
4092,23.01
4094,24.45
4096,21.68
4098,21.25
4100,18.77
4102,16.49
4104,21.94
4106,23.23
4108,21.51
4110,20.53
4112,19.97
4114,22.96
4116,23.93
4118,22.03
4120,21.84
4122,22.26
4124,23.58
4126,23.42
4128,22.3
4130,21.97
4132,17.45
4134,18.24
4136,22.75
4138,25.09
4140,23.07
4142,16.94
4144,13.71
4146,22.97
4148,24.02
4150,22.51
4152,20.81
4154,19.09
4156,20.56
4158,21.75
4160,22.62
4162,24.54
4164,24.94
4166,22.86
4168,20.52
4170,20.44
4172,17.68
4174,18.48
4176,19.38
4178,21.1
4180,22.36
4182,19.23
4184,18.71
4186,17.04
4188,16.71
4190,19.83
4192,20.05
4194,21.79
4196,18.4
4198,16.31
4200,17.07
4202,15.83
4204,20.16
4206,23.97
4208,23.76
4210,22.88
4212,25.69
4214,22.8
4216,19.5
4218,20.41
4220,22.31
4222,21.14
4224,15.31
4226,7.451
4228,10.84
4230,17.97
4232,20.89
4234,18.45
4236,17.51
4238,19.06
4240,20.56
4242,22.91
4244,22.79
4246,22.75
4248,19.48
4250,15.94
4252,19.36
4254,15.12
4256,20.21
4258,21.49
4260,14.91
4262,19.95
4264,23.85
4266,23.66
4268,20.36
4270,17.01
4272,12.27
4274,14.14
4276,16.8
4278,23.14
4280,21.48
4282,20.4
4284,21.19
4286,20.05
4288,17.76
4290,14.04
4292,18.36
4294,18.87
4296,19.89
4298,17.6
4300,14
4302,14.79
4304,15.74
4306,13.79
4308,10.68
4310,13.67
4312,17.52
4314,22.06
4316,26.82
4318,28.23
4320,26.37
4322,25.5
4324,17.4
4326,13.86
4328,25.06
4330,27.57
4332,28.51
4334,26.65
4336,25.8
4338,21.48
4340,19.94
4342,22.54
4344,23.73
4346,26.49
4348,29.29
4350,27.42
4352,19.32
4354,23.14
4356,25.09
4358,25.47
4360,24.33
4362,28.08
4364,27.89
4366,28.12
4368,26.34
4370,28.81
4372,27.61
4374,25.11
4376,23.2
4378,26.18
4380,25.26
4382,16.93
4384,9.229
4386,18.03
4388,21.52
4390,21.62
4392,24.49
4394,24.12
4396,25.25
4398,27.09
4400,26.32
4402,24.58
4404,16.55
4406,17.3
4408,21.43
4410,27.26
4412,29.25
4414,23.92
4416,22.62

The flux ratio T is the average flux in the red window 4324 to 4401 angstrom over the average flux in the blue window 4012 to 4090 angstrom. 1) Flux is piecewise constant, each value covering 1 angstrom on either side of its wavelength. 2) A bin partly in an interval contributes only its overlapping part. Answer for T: 1.3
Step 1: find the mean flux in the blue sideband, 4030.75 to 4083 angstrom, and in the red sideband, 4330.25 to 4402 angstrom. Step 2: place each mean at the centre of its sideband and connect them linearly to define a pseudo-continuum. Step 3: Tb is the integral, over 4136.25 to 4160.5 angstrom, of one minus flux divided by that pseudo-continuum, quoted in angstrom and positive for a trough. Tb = -1.7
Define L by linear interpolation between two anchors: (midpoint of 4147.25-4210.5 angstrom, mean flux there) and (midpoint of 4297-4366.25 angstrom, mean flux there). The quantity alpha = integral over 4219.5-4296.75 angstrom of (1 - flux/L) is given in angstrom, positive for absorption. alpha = 9.91 angstrom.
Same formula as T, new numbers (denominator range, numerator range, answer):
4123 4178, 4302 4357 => 1.05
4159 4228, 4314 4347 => 1.21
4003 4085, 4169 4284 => 1.04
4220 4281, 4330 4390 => 1.30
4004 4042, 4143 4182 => 1.08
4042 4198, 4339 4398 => 1.19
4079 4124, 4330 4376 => 1.17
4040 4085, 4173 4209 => 1.09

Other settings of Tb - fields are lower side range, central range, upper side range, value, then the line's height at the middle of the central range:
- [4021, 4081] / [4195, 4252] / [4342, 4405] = 5.11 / 21.3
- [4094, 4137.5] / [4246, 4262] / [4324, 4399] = 3.07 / 22.9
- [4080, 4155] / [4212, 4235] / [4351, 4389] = 4.25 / 22.4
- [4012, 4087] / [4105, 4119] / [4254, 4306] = -2.67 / 18.5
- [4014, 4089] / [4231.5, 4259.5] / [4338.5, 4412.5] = 2.72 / 21.8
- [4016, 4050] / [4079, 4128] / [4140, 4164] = -4.60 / 20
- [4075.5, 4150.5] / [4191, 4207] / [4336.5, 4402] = 2.23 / 22.3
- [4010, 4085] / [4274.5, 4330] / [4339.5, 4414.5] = 8.64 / 22.7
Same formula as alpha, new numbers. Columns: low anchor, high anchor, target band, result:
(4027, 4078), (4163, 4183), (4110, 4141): -4.0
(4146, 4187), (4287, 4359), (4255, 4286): 2.5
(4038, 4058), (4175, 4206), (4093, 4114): -2.9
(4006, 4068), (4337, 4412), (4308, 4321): 0.7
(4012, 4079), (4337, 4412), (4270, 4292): 4.1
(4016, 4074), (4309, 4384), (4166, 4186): 0.8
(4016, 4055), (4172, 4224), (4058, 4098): -1.4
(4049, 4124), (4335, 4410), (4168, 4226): 5.0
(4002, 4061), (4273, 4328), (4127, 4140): -1.8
